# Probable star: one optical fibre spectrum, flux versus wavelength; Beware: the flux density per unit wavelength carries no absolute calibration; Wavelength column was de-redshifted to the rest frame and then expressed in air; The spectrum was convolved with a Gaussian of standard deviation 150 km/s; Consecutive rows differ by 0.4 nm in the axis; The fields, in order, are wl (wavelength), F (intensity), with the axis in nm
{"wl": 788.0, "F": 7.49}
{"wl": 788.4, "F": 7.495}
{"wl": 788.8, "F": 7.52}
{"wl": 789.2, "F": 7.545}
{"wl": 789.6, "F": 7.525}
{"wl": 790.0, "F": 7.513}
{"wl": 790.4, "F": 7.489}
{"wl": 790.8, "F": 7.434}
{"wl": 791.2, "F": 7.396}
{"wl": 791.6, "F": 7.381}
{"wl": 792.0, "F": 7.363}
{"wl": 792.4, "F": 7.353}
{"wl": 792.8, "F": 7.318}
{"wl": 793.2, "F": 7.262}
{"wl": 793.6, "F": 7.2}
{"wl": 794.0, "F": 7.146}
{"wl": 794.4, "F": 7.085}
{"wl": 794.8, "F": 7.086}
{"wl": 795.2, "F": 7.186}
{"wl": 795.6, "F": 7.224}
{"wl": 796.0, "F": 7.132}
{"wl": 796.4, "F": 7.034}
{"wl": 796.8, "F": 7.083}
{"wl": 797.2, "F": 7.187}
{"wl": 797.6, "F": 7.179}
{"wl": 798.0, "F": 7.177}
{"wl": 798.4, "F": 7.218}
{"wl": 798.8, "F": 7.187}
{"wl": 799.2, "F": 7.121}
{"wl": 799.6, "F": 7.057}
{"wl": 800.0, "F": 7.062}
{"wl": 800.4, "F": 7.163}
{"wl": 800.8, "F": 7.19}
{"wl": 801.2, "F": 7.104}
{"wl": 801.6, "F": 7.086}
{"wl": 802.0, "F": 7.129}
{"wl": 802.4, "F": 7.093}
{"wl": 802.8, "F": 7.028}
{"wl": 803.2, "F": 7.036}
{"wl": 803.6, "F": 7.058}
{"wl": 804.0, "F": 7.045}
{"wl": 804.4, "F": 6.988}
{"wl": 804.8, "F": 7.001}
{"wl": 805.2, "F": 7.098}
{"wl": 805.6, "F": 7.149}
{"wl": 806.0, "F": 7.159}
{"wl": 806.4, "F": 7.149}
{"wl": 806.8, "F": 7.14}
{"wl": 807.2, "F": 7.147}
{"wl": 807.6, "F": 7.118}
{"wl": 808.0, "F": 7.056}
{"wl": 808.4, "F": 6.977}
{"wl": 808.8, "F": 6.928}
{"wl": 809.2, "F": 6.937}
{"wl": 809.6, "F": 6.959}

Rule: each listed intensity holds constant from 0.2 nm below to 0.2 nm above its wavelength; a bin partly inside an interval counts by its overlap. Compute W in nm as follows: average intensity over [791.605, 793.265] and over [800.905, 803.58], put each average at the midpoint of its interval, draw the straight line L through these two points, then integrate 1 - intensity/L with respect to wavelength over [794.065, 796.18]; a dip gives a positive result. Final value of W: 0.04 nm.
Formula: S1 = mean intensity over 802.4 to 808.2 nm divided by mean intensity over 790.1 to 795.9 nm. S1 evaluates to 1.0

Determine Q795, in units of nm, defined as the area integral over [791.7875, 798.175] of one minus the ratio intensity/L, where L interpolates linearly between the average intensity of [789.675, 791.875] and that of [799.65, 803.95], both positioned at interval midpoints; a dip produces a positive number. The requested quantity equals 0.11 nm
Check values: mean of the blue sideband 7.44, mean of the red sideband 7.09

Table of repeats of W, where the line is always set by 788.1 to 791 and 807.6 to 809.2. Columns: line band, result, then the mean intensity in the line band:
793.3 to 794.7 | 0.04 nm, 7.15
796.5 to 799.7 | 0.05 nm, 7.15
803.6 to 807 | 0.00 nm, 7.09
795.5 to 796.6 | 0.03 nm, 7.12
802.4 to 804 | 0.02 nm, 7.05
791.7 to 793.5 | 0.02 nm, 7.32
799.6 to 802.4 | 0.03 nm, 7.12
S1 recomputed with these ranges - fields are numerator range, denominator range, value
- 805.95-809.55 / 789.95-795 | 0.97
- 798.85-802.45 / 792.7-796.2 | 0.99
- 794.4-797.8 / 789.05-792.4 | 0.96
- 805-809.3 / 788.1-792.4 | 0.95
